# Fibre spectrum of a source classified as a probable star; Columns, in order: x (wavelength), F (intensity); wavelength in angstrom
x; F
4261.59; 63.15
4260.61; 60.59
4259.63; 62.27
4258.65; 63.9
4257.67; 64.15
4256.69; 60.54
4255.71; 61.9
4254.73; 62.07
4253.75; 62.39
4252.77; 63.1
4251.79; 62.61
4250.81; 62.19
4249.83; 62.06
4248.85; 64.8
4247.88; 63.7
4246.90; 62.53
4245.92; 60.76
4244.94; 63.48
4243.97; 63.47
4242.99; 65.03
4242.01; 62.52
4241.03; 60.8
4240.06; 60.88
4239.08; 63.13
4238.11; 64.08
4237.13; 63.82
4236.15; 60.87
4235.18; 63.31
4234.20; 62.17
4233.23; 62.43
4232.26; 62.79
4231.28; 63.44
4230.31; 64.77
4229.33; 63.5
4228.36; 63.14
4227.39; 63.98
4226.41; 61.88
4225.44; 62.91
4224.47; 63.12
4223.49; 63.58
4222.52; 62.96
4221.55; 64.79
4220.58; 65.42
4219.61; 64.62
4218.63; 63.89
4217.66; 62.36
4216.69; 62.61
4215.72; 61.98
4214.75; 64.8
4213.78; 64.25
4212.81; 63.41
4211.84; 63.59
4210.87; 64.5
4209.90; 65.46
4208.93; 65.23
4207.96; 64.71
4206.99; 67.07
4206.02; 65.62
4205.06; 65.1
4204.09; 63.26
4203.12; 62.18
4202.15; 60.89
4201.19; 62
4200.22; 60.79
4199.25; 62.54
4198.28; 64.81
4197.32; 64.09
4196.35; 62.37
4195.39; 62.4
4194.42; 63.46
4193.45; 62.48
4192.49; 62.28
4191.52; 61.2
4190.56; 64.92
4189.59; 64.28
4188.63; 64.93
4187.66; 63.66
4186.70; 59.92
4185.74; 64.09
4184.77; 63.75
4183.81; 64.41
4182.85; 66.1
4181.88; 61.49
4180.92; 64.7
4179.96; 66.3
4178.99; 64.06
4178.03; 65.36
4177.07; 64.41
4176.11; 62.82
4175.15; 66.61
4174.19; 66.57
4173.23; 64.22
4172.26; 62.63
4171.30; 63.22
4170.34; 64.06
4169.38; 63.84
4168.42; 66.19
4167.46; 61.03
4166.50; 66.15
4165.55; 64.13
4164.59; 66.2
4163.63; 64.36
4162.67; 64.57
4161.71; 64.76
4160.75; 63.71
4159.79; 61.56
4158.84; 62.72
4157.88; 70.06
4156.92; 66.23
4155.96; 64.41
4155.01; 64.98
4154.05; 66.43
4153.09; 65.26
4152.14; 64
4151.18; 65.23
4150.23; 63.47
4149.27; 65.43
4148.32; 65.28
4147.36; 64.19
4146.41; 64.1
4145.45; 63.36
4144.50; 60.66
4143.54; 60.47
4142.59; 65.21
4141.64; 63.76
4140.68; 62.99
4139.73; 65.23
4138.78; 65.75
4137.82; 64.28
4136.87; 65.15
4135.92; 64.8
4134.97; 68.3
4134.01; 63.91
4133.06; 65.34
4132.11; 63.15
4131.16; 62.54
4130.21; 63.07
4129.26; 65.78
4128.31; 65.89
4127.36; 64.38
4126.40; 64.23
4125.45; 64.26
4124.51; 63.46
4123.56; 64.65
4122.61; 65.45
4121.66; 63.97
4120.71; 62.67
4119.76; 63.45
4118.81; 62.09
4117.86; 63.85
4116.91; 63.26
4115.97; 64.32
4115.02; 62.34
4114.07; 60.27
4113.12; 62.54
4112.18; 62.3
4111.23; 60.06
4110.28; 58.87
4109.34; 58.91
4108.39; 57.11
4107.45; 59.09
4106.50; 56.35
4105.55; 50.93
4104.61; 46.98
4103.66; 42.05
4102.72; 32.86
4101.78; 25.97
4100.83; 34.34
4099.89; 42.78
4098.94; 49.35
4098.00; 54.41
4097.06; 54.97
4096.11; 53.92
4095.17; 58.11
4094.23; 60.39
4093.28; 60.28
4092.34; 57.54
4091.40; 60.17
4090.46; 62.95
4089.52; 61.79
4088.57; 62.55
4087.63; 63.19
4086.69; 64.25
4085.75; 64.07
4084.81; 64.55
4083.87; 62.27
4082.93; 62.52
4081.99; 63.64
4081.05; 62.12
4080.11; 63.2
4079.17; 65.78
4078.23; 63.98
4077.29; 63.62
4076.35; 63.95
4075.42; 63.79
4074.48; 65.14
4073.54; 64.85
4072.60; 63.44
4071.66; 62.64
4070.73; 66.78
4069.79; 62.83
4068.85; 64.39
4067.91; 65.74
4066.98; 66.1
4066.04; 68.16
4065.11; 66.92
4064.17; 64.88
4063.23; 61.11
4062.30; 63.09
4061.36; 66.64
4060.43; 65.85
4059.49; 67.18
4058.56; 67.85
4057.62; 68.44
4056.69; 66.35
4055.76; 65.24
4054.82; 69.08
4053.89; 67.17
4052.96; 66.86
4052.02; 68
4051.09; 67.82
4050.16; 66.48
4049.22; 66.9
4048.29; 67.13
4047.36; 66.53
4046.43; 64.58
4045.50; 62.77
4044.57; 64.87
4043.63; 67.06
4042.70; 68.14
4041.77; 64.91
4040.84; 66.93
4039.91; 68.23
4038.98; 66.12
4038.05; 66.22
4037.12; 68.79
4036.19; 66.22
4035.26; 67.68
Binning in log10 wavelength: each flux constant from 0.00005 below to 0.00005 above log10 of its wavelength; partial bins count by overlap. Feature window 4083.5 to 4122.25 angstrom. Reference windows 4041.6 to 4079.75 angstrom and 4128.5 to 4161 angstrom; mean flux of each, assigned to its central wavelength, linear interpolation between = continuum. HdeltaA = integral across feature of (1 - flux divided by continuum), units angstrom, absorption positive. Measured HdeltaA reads 4.87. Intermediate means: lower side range 65.7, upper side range 64.5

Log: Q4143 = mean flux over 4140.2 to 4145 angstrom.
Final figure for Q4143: 62.7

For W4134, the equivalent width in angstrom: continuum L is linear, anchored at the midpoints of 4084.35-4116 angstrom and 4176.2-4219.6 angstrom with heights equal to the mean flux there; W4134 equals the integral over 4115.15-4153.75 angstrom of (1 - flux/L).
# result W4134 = -3.9 angstrom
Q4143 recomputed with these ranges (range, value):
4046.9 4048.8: 67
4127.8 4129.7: 65.8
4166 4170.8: 64.4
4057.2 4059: 67.9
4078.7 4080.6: 64.4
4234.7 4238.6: 63.1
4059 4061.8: 66.7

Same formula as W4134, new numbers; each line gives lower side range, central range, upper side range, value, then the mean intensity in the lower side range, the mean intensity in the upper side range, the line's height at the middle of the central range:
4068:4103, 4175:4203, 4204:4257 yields -0.6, 58.9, 63.3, 62.1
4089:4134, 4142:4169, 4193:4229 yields -1.8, 58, 63.6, 60.5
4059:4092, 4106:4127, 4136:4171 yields 0.7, 64.1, 64.4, 64.3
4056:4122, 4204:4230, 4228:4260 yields -0.7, 60.2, 62.8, 62.4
